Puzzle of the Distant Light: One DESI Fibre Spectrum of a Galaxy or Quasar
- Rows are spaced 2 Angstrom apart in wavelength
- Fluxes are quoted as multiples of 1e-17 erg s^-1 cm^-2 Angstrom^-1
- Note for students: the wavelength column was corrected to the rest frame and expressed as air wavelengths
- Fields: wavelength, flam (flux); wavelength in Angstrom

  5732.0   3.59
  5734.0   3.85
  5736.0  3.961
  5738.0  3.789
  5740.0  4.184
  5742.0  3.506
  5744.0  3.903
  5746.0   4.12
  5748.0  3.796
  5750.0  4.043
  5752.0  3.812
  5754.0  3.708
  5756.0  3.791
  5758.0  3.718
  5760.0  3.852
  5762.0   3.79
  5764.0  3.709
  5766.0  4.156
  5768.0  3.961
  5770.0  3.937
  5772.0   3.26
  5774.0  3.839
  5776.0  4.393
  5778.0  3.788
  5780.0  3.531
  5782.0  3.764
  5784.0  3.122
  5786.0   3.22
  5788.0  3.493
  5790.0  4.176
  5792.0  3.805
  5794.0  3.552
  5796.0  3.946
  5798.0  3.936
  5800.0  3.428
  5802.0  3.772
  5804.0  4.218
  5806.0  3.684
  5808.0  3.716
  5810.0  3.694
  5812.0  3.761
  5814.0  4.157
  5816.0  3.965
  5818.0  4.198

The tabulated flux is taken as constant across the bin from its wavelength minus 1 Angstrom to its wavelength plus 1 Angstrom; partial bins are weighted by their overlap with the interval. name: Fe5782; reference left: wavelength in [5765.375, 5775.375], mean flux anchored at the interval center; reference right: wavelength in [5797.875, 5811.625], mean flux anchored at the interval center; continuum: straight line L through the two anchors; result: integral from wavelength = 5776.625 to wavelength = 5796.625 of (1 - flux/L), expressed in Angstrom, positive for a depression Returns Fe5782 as 0.83 Angstrom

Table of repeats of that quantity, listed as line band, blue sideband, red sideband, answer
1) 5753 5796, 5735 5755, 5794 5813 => 1.0 Angstrom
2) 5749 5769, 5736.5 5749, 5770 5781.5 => -0.1 Angstrom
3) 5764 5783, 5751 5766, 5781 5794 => -0.8 Angstrom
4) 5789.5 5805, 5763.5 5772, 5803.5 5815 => 0.1 Angstrom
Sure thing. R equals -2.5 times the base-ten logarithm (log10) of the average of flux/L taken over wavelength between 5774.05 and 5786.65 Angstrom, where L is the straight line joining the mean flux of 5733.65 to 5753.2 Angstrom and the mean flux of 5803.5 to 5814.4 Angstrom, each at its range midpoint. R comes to 0.06 mag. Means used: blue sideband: 3.9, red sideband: 3.84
